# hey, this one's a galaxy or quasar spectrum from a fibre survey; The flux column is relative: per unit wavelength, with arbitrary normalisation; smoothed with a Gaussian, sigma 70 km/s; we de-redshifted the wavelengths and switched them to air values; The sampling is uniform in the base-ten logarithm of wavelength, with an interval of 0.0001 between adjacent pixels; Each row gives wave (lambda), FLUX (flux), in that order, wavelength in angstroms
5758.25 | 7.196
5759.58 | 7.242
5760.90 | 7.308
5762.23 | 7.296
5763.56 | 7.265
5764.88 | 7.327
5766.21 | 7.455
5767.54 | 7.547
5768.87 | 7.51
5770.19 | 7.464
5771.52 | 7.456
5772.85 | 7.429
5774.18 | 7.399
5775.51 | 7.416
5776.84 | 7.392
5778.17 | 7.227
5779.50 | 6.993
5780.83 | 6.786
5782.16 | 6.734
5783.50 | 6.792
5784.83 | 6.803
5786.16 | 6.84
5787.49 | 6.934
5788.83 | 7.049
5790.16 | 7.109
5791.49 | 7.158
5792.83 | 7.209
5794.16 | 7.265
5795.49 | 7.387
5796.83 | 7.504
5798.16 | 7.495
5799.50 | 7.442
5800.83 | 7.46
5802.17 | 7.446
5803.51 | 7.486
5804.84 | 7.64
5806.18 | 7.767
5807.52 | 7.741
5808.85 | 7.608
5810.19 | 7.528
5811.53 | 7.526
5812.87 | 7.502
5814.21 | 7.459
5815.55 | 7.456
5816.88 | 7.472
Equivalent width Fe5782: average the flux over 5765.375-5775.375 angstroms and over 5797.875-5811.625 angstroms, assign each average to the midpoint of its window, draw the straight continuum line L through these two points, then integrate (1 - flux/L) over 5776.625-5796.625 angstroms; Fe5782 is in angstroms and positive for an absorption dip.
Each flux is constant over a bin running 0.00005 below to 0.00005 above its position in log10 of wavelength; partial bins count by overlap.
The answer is 1.2 angstroms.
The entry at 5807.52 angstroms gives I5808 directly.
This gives 7.741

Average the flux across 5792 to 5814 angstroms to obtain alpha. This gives 7.5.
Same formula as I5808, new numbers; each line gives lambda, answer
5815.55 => 7.456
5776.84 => 7.392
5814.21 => 7.459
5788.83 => 7.049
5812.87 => 7.502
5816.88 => 7.472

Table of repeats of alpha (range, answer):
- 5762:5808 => 7.29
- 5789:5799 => 7.3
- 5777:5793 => 6.97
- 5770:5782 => 7.25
